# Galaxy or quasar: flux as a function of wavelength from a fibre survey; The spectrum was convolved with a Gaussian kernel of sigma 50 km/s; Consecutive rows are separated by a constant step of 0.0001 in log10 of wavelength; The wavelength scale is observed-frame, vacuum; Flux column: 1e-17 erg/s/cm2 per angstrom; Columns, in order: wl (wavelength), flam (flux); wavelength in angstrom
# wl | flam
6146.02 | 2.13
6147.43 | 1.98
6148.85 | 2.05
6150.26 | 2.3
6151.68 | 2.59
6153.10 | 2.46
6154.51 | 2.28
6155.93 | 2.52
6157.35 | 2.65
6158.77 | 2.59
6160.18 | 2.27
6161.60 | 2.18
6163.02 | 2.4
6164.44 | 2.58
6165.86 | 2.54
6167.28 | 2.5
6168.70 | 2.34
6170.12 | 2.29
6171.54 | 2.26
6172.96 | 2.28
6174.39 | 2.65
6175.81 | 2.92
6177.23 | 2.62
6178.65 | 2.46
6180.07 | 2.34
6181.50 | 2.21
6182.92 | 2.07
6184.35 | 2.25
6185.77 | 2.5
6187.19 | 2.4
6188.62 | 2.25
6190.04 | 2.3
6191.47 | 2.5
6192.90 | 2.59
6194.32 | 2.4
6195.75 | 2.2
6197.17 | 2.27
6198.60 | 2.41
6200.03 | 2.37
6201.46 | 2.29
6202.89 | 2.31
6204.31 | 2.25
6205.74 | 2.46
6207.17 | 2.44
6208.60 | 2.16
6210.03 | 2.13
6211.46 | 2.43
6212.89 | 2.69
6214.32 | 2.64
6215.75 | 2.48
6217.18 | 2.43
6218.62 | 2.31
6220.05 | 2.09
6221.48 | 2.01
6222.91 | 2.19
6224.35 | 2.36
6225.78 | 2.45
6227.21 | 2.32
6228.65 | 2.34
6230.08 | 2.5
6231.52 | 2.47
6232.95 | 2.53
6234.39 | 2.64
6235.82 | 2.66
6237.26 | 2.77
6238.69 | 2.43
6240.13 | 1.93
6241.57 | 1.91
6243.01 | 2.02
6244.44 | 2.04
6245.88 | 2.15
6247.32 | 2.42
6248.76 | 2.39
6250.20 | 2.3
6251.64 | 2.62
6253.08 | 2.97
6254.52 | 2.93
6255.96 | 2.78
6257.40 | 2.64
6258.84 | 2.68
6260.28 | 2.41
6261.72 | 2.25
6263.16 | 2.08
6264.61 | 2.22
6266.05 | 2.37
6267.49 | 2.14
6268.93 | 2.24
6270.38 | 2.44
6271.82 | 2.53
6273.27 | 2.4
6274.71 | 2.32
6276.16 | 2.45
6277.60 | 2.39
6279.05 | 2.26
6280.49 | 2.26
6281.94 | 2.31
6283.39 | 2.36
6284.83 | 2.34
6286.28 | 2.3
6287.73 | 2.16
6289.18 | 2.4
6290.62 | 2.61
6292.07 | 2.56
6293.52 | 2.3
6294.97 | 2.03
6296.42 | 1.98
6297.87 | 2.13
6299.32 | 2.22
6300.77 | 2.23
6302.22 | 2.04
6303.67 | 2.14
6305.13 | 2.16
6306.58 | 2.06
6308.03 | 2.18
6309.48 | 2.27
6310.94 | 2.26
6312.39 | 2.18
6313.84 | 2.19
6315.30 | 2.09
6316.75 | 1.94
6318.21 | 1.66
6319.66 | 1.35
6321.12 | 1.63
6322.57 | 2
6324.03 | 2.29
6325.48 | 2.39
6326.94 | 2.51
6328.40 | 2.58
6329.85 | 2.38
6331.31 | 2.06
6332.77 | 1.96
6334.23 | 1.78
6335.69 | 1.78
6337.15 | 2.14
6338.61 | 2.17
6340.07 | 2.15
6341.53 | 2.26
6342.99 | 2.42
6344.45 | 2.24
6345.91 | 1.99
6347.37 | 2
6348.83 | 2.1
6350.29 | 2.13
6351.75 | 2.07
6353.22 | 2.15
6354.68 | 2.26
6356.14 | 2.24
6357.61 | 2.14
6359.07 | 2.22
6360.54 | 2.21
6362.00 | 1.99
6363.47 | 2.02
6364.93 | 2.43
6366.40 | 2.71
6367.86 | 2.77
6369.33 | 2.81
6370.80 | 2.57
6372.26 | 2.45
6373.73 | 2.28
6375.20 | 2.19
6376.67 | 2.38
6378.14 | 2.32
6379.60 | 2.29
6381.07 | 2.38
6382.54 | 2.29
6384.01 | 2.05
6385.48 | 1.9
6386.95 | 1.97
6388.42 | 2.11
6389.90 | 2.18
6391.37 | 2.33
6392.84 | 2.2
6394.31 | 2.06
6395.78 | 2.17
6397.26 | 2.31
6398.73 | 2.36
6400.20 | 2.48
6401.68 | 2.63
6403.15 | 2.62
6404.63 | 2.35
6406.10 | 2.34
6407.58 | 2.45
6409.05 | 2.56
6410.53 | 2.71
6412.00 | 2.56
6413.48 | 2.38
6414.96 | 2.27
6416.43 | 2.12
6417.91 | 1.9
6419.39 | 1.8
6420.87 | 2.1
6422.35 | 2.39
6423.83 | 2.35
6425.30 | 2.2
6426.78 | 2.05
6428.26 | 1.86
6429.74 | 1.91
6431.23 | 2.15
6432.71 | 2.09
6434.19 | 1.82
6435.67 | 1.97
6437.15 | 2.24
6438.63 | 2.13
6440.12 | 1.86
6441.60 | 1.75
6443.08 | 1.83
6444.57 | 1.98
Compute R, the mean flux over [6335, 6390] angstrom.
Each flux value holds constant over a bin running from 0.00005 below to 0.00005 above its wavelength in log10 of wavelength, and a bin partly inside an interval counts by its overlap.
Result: 2.23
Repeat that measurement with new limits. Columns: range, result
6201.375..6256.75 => 2.39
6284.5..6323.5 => 2.12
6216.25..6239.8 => 2.4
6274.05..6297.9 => 2.31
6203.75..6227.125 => 2.34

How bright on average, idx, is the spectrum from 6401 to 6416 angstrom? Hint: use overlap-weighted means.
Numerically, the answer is 2.48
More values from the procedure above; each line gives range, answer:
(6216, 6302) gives 2.35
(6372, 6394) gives 2.21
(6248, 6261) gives 2.64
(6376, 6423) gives 2.28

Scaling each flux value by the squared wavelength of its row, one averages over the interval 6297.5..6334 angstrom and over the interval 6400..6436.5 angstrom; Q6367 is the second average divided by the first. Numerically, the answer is 1.09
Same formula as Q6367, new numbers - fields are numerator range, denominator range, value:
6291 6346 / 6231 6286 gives 0.91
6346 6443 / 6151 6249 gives 1.00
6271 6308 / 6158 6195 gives 0.98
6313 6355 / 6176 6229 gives 0.93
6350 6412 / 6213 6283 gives 1.01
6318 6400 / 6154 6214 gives 0.97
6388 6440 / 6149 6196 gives 1.00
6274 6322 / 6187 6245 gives 0.95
